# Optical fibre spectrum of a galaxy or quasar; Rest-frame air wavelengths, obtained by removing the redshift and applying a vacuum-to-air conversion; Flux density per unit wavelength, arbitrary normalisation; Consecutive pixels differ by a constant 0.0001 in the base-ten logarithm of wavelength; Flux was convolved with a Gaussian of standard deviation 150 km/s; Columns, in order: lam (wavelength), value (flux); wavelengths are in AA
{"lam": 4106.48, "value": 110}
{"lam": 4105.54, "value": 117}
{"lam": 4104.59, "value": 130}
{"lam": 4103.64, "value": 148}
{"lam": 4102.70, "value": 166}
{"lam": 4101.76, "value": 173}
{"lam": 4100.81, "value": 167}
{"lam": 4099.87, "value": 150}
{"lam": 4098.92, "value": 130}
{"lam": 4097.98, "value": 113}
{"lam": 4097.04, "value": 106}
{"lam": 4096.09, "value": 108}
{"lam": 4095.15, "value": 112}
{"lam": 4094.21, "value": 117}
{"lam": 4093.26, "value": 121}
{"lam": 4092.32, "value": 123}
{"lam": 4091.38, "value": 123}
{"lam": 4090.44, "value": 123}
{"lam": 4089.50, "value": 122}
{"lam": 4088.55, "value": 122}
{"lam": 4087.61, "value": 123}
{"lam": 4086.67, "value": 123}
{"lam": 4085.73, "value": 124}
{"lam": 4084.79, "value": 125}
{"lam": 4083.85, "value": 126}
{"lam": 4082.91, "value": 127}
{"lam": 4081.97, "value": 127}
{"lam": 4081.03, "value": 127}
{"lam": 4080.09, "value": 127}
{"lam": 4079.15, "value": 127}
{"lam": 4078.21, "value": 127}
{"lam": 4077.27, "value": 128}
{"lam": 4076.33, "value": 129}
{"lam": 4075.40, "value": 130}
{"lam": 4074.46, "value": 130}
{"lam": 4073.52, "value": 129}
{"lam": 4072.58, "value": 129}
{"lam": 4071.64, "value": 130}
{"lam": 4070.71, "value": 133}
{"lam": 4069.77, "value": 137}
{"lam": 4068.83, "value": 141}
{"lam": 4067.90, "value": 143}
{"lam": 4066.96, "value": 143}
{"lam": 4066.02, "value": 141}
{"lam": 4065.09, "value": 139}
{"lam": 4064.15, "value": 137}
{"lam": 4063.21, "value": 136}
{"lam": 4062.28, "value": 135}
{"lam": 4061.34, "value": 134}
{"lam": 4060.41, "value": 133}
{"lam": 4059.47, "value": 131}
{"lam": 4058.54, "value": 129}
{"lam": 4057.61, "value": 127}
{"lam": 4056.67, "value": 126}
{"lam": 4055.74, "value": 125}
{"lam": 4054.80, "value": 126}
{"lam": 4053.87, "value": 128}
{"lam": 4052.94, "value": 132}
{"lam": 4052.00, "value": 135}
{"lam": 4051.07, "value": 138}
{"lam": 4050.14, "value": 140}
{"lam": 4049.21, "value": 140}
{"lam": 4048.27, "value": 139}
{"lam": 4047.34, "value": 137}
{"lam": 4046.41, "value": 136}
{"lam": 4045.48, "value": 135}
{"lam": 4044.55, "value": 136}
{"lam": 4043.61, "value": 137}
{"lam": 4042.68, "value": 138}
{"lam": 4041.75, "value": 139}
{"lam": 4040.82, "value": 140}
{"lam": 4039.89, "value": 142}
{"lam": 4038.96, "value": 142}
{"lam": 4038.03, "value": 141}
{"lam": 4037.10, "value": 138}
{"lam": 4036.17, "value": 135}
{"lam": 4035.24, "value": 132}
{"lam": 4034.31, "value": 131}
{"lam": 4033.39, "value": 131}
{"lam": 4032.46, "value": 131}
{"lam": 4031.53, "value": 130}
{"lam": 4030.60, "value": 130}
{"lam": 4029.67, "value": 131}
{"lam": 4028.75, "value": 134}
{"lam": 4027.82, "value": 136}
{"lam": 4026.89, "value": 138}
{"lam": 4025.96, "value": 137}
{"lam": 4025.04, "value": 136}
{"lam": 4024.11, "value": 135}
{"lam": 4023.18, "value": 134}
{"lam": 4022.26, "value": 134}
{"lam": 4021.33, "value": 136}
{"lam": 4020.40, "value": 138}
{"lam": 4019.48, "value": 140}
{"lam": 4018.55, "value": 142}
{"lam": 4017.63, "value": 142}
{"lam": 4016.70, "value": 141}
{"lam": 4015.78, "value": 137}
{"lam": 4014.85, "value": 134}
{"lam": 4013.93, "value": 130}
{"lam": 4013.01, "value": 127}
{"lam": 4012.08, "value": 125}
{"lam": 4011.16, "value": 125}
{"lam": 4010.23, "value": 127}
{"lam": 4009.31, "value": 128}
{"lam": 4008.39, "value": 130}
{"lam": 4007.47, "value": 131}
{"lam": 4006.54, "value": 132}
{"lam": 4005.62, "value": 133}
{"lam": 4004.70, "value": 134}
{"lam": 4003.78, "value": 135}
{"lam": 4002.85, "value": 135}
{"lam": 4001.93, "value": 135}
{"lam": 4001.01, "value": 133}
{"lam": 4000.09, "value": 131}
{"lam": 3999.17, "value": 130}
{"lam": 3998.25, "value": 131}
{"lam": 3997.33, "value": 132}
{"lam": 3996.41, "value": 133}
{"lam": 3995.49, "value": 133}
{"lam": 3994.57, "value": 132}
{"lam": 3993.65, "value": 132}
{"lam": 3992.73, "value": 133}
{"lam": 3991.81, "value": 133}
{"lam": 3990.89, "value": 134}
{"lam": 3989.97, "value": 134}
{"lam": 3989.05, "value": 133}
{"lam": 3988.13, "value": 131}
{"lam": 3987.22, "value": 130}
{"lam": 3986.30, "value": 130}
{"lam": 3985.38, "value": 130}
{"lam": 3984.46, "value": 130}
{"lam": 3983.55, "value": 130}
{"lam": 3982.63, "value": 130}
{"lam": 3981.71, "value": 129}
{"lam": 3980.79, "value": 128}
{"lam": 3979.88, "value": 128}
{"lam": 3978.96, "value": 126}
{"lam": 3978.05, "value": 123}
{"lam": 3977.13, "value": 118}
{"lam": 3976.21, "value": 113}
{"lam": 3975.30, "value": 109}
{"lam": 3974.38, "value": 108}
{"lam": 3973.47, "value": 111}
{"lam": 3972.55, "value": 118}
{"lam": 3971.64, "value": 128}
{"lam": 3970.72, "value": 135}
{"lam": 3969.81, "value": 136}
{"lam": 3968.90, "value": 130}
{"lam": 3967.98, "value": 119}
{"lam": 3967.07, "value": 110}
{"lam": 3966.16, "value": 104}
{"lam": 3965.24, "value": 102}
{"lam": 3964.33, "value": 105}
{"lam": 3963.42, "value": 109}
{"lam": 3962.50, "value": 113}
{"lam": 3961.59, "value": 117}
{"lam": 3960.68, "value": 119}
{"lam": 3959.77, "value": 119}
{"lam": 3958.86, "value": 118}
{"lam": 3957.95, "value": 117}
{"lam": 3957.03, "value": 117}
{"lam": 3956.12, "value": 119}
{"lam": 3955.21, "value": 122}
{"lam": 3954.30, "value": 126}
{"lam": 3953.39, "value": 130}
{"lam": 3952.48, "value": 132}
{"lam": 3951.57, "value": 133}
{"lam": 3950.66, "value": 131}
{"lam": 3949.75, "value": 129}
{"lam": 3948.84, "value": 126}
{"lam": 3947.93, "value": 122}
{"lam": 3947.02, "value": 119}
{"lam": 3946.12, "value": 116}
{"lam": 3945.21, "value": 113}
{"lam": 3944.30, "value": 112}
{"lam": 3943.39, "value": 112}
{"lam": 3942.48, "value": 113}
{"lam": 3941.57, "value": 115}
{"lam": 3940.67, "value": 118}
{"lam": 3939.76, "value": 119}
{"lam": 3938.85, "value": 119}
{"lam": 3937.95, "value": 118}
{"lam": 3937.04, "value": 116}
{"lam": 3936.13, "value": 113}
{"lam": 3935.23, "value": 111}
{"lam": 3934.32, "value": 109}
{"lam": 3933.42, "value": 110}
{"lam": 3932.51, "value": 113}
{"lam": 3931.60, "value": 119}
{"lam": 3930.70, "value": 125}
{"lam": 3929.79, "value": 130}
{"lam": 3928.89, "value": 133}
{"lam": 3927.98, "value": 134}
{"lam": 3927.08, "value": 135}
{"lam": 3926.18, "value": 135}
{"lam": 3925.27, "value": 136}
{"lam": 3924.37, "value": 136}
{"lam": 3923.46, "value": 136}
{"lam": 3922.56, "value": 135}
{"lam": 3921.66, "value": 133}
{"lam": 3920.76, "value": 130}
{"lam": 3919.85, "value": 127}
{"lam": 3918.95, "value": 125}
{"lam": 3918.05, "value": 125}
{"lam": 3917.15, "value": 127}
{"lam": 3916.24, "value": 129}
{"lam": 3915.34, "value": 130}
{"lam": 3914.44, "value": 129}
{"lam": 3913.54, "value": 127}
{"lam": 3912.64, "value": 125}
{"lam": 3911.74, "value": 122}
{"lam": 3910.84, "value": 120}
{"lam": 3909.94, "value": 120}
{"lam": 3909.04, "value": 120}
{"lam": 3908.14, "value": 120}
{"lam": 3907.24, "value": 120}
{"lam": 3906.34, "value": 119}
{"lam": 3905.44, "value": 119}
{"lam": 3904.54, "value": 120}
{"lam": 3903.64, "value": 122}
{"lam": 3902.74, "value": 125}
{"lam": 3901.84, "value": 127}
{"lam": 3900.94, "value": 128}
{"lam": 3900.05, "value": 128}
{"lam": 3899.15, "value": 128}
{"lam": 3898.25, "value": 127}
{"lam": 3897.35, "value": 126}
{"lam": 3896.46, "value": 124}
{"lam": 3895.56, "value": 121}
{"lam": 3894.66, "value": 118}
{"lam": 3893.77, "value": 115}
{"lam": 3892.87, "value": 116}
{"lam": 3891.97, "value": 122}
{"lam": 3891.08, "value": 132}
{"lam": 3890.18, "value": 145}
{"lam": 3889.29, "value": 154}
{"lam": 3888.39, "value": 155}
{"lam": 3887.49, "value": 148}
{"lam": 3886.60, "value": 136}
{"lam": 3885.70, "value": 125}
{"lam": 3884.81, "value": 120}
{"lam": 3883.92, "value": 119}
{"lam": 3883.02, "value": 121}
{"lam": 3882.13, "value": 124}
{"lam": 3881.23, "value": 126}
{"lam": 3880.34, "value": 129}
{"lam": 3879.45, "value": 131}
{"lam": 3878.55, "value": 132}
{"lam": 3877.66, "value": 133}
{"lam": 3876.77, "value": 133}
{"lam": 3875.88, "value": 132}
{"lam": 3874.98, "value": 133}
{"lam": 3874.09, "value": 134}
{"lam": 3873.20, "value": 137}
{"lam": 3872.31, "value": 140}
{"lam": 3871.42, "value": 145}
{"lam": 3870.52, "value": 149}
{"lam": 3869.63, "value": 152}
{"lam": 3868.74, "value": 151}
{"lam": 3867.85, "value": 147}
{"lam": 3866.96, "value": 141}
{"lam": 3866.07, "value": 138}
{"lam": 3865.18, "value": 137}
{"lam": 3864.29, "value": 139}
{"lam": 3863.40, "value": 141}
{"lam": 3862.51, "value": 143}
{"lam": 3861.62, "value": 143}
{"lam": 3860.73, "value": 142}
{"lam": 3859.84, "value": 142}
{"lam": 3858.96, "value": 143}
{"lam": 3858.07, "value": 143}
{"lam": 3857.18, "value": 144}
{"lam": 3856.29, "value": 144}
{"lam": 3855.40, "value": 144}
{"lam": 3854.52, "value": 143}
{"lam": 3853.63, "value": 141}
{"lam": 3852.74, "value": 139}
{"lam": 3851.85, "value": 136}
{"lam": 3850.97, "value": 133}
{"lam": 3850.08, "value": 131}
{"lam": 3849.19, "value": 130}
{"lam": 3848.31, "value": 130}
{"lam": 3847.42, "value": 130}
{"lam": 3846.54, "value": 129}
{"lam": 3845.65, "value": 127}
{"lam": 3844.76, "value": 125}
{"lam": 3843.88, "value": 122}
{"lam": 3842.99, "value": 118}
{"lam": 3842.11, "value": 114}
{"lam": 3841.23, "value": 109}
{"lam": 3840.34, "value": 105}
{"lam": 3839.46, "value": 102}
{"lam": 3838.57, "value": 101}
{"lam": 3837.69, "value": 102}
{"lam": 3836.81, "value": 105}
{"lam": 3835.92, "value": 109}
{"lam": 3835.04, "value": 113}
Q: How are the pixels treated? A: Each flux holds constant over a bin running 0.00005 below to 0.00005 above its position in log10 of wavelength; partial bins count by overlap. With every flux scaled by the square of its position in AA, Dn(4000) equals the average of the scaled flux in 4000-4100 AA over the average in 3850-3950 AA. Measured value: 1.1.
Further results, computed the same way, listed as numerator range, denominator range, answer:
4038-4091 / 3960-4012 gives 1.09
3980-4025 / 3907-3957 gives 1.11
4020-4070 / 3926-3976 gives 1.19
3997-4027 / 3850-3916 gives 1.08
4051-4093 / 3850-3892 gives 1.04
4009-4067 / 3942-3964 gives 1.17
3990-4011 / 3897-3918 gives 1.11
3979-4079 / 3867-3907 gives 1.09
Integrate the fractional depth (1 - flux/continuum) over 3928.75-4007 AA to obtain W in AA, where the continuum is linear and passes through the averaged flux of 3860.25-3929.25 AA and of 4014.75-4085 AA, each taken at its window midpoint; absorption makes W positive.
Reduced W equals 5.5 AA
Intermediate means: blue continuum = 131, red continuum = 134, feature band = 123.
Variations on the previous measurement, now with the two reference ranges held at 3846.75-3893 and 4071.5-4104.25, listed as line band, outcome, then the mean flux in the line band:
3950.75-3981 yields 3.2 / 120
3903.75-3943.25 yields 3.4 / 123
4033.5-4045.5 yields -0.6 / 137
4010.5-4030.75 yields -0.5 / 135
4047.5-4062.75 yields -0.3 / 133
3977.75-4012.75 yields 0.4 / 131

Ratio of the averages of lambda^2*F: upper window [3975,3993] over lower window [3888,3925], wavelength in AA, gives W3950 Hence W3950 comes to 1.0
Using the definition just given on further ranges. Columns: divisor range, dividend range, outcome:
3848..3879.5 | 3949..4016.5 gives 0.96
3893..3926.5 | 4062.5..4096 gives 1.11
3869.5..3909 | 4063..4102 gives 1.10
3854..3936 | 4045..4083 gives 1.11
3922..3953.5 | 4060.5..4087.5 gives 1.15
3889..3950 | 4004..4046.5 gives 1.15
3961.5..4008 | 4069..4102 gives 1.06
